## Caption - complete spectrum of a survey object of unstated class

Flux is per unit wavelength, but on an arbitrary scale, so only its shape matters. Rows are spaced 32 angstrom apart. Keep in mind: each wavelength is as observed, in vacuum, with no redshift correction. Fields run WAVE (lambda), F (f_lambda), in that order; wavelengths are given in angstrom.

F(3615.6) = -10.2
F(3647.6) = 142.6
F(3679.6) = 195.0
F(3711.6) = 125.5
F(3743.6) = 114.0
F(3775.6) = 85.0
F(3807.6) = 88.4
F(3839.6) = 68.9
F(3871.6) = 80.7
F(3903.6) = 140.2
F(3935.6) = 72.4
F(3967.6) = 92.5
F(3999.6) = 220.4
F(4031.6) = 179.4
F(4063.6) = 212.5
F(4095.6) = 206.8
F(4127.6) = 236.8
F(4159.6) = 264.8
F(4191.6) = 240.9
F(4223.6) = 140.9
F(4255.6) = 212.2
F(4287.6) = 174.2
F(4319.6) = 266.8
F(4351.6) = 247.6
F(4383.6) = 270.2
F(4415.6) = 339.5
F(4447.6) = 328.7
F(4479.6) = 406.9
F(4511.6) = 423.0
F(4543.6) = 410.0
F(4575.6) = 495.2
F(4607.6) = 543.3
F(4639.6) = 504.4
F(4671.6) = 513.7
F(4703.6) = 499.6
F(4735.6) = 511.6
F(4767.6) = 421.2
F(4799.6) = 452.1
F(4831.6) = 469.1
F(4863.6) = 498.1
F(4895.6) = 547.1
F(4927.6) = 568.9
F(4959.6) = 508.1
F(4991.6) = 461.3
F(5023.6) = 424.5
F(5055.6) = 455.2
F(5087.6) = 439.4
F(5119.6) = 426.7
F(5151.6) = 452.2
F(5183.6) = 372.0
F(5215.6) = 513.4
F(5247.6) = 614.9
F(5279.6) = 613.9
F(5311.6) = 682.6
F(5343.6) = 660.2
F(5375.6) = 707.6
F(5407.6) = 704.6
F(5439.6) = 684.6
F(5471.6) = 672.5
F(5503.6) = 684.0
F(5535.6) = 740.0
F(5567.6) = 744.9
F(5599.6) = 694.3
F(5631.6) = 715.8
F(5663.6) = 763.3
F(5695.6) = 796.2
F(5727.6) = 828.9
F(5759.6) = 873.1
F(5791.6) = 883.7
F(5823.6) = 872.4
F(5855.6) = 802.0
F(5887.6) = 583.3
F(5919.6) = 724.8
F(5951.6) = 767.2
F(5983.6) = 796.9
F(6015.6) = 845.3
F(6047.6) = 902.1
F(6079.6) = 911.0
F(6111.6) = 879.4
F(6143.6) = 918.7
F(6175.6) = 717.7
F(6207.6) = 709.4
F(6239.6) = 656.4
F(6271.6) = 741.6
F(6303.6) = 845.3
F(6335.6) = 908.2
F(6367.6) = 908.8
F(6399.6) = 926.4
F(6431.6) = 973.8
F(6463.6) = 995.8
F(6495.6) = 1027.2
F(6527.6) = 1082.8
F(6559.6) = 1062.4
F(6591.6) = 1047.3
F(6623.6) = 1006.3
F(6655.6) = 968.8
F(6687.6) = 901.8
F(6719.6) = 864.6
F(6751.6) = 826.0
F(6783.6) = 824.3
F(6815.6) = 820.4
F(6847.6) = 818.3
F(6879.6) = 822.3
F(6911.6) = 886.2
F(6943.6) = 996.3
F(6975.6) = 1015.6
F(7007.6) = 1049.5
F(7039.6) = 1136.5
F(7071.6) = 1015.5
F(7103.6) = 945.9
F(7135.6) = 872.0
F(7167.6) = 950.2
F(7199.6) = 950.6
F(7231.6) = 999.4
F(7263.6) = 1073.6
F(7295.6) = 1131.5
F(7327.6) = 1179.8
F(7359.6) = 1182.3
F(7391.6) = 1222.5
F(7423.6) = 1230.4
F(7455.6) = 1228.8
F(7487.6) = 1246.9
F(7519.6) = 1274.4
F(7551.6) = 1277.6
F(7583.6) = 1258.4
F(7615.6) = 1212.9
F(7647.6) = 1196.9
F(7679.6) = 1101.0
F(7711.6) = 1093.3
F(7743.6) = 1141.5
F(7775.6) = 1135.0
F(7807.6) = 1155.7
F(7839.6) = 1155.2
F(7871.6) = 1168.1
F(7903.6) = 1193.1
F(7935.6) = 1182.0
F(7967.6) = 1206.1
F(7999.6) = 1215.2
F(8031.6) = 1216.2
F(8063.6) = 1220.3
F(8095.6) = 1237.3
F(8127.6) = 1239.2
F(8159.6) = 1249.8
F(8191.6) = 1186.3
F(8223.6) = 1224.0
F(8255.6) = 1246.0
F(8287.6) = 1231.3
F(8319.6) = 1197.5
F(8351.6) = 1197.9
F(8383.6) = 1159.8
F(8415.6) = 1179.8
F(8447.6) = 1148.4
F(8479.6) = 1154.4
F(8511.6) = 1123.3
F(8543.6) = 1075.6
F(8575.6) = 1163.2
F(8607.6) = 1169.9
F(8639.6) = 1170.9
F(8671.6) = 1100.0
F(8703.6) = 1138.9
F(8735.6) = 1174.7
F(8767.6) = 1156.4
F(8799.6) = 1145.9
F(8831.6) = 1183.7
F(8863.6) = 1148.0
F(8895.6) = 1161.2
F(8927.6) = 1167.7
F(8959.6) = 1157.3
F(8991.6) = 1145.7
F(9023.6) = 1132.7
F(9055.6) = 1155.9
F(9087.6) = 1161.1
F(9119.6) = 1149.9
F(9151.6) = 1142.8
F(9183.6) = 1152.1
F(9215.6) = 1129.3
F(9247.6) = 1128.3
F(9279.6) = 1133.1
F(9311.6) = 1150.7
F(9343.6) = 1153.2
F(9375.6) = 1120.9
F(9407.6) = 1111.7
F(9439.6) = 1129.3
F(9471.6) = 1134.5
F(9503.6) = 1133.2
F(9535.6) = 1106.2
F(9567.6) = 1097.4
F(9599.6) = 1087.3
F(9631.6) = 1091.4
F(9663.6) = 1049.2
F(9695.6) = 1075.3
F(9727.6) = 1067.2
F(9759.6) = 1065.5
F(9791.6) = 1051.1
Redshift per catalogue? 0.000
